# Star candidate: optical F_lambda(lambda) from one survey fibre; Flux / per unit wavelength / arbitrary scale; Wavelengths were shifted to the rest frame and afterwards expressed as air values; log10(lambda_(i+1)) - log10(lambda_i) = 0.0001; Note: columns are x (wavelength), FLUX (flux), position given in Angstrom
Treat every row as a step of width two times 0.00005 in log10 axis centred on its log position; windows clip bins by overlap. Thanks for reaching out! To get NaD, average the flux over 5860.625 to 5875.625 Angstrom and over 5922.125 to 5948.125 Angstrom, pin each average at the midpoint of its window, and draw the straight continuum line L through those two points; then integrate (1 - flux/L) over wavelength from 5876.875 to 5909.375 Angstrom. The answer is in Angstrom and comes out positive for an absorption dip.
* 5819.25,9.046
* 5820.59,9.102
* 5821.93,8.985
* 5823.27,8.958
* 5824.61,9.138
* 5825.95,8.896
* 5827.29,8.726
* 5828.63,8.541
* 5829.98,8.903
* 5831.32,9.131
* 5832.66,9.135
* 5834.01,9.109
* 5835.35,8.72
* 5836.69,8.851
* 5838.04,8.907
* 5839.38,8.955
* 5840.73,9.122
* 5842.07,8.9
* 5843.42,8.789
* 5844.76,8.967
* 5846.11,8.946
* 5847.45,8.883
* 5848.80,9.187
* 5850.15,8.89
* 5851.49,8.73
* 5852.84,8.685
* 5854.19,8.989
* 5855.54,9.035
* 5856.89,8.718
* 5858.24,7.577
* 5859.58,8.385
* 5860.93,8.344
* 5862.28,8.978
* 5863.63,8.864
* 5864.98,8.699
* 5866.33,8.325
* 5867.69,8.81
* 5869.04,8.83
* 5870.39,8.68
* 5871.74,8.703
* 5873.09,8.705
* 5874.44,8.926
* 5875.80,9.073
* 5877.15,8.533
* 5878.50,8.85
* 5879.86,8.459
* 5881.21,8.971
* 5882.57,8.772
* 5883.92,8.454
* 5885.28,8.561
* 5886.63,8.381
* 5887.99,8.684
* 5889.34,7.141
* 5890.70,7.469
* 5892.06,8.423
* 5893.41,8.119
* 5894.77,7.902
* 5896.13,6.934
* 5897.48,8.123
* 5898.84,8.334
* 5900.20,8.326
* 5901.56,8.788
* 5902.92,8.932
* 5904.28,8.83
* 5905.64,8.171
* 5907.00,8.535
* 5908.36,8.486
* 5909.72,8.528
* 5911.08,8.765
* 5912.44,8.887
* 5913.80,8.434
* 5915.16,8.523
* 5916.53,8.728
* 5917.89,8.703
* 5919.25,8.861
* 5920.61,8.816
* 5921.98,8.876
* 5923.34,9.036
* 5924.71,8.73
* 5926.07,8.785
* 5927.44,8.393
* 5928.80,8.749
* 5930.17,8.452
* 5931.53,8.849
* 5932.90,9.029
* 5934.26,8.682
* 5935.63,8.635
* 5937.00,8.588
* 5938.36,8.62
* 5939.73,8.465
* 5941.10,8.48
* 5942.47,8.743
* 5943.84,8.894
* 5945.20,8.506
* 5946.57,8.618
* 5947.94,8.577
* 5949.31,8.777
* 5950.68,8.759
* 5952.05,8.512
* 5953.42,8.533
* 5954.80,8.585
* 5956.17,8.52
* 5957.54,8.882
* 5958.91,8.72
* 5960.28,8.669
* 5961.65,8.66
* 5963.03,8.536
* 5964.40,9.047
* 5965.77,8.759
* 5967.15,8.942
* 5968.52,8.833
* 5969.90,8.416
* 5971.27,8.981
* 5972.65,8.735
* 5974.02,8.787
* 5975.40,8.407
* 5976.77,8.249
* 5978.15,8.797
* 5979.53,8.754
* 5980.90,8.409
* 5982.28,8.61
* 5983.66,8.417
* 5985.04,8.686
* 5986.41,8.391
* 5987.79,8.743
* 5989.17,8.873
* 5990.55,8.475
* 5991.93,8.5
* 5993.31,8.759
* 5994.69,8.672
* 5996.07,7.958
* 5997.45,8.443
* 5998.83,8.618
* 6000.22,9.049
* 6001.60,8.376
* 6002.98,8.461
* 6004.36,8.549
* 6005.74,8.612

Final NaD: 1.4 Angstrom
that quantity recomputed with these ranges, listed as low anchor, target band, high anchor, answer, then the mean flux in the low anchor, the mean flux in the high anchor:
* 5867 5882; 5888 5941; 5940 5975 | 1.5 Angstrom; 8.77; 8.69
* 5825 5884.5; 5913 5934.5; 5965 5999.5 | -0.1 Angstrom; 8.79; 8.61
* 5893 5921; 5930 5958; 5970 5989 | -0.4 Angstrom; 8.46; 8.62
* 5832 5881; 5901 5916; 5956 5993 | 0.2 Angstrom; 8.79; 8.66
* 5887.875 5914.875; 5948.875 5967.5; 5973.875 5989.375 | -0.5 Angstrom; 8.29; 8.58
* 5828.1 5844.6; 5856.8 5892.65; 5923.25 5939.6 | 1.2 Angstrom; 8.93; 8.69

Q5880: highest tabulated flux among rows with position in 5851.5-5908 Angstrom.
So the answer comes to 9.073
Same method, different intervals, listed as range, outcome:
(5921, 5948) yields 9.036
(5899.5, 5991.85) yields 9.047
